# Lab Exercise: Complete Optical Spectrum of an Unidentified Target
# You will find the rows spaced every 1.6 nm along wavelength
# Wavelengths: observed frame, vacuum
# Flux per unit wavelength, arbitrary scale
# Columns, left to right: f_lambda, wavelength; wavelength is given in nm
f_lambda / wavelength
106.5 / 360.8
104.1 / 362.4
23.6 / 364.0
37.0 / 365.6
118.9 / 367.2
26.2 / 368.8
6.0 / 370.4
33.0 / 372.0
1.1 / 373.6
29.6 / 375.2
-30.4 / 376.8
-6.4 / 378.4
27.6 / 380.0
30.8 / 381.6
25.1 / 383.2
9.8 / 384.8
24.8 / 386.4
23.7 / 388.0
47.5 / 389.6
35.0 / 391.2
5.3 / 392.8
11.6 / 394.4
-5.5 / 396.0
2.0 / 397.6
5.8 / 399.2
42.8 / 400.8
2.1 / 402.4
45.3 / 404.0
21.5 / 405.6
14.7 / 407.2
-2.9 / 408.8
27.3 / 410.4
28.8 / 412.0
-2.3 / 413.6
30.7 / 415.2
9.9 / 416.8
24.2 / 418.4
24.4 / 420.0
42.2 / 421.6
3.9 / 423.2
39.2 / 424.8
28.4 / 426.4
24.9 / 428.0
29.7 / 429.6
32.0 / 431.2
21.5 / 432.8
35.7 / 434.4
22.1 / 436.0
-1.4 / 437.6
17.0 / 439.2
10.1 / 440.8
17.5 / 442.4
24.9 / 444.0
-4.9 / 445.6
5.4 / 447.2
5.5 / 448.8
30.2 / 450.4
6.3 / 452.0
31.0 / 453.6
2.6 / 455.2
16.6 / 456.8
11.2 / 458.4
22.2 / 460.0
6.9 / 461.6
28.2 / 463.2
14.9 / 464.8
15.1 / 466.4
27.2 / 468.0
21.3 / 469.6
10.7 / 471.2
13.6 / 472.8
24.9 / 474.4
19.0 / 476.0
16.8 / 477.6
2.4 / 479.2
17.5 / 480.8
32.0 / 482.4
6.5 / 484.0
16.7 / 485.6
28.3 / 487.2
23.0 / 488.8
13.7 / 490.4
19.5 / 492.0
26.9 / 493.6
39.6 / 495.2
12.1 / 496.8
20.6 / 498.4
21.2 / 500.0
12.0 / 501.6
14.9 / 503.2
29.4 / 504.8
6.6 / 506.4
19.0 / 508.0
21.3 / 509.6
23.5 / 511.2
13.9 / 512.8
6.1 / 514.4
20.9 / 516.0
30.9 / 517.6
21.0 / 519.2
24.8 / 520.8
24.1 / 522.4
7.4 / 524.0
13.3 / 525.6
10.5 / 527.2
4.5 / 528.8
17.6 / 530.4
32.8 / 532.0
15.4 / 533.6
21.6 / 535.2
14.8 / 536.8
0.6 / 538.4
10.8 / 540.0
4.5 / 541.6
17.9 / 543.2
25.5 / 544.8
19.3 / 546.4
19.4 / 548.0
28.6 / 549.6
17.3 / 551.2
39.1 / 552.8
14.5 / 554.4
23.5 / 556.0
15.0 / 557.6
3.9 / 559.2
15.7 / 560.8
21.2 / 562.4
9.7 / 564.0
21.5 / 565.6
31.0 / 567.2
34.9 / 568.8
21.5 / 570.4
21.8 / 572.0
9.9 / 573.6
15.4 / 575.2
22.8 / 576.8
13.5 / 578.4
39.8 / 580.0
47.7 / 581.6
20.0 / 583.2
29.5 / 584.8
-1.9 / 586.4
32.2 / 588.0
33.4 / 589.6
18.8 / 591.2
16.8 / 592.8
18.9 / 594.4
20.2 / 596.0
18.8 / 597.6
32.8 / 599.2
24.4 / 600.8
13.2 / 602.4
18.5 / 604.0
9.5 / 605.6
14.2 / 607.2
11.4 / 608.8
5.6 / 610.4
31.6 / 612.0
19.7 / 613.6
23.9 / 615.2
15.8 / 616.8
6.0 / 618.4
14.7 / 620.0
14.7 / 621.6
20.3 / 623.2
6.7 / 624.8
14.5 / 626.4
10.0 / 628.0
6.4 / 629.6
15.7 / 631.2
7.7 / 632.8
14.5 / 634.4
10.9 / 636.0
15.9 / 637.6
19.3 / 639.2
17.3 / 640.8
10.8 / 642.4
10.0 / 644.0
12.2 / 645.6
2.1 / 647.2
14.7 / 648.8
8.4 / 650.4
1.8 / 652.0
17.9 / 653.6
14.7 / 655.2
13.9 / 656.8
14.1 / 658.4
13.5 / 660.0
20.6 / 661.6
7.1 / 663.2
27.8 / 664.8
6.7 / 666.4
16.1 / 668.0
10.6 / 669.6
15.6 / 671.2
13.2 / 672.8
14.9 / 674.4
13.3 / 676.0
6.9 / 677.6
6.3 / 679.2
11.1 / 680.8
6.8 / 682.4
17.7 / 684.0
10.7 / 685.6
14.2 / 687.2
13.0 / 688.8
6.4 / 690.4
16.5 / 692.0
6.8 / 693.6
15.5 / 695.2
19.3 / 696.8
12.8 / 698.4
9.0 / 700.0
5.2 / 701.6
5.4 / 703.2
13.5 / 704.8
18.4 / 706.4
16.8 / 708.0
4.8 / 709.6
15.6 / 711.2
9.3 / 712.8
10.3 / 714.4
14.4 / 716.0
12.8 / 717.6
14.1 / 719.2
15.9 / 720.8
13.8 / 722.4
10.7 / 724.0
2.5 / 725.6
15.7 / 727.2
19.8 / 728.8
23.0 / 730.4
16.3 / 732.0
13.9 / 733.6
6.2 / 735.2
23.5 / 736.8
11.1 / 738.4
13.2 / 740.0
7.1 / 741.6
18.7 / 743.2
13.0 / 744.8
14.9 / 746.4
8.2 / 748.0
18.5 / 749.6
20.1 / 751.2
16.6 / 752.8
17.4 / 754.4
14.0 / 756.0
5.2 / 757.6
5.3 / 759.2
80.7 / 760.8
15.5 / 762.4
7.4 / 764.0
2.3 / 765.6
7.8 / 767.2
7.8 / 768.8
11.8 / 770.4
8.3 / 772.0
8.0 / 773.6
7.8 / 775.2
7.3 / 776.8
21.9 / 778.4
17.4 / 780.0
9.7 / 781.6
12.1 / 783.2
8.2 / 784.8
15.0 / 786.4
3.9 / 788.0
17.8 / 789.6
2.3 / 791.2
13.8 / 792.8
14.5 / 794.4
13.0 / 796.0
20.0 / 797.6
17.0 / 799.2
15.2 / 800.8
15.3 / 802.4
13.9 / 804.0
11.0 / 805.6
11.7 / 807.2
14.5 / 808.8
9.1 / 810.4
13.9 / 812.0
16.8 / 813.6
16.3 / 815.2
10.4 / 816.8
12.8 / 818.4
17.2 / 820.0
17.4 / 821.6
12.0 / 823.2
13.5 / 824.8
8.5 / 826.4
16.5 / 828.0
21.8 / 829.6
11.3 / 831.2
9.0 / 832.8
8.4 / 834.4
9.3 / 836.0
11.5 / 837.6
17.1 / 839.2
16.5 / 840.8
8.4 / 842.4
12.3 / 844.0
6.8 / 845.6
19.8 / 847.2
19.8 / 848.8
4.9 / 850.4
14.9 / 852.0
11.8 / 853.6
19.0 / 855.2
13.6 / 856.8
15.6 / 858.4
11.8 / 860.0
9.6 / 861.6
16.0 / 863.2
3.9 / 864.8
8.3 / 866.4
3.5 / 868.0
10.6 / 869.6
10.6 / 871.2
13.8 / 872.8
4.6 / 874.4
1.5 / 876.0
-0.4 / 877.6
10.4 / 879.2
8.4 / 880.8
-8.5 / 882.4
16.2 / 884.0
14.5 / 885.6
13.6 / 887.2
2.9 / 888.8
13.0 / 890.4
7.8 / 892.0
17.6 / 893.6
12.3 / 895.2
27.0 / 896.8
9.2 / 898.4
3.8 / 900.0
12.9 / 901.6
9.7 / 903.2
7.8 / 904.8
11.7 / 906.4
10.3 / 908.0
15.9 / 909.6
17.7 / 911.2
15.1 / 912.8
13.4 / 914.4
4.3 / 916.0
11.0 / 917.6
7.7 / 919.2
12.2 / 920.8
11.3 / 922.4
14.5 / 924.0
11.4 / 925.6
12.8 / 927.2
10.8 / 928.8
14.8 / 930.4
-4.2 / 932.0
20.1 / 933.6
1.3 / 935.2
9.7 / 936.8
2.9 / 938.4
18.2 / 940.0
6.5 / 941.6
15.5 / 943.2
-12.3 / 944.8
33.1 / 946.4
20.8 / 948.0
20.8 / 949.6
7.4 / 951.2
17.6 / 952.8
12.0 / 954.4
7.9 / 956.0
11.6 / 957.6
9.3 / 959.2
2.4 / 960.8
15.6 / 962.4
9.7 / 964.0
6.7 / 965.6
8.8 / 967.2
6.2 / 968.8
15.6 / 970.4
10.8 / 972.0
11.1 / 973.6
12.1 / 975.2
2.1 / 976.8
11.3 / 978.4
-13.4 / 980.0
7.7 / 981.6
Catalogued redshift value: 1.04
